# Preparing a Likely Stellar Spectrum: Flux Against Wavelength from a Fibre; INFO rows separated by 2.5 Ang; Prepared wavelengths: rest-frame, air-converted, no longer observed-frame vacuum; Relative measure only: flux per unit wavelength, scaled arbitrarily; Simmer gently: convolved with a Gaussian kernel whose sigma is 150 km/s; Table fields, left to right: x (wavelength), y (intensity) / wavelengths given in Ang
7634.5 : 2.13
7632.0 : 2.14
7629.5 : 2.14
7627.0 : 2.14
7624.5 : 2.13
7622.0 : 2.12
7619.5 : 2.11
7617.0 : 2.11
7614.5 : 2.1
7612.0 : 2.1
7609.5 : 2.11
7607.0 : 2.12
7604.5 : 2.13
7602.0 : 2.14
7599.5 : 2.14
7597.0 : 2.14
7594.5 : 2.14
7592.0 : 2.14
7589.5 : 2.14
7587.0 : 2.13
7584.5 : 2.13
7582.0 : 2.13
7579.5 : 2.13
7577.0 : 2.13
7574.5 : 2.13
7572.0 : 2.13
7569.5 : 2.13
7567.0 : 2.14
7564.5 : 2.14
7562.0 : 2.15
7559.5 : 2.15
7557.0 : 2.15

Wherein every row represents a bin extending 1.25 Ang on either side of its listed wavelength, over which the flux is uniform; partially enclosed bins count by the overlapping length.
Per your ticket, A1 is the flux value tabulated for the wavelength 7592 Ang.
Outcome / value 2.14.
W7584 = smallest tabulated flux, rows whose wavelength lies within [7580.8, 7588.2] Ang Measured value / 2.13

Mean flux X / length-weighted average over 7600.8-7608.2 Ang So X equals 2.13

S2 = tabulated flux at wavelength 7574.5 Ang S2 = 2.13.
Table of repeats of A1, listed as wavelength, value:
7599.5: 2.14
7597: 2.14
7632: 2.14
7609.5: 2.11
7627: 2.14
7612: 2.1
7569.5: 2.13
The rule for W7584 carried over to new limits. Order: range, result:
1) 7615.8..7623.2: 2.11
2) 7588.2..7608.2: 2.12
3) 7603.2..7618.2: 2.1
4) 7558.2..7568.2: 2.14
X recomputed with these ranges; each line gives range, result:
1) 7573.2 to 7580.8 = 2.13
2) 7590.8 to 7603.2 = 2.14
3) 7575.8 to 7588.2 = 2.13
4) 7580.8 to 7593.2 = 2.13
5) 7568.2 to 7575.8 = 2.13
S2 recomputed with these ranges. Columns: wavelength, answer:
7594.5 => 2.14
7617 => 2.11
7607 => 2.12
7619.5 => 2.11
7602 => 2.14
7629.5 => 2.14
